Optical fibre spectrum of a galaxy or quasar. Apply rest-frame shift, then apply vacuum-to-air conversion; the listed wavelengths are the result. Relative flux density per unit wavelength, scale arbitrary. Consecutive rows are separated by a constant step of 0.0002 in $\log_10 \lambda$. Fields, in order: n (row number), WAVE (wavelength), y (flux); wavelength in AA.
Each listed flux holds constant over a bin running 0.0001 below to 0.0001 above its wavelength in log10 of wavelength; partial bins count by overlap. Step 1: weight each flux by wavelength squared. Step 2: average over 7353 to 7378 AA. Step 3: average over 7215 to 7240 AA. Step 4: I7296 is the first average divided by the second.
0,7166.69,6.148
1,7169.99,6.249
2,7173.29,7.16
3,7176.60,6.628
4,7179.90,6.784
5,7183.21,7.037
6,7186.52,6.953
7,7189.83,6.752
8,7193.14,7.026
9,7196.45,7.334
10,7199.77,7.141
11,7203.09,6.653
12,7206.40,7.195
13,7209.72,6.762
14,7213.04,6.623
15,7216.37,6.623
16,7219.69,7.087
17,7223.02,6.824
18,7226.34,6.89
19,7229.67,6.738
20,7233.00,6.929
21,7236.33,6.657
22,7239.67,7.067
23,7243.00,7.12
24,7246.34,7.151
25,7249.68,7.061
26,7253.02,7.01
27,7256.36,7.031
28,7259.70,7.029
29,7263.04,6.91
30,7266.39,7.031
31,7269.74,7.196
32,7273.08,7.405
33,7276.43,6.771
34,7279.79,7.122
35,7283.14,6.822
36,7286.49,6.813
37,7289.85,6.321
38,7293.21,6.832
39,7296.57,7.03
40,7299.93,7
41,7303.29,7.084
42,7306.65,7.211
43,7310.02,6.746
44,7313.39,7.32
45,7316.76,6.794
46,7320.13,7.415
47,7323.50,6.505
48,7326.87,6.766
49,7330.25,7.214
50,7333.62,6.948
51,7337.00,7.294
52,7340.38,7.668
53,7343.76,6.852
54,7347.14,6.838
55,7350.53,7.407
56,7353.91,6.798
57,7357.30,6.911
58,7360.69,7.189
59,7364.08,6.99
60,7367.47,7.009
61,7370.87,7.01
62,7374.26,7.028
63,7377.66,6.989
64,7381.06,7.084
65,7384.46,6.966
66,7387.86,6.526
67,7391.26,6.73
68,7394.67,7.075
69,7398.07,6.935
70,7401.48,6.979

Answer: 1.1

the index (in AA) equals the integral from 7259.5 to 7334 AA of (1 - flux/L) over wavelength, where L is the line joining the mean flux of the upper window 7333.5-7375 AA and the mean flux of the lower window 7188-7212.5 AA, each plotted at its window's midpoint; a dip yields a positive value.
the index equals 0.7 AA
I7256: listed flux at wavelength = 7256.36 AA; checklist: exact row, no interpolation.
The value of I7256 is 7.031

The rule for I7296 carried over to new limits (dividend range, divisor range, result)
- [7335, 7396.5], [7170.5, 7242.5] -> 1.06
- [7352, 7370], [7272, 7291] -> 1.04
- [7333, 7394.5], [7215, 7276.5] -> 1.04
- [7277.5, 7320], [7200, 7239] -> 1.04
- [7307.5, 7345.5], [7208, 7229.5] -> 1.07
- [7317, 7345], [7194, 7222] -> 1.06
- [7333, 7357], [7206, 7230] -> 1.08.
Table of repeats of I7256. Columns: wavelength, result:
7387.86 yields 6.526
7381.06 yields 7.084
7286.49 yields 6.813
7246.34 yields 7.151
